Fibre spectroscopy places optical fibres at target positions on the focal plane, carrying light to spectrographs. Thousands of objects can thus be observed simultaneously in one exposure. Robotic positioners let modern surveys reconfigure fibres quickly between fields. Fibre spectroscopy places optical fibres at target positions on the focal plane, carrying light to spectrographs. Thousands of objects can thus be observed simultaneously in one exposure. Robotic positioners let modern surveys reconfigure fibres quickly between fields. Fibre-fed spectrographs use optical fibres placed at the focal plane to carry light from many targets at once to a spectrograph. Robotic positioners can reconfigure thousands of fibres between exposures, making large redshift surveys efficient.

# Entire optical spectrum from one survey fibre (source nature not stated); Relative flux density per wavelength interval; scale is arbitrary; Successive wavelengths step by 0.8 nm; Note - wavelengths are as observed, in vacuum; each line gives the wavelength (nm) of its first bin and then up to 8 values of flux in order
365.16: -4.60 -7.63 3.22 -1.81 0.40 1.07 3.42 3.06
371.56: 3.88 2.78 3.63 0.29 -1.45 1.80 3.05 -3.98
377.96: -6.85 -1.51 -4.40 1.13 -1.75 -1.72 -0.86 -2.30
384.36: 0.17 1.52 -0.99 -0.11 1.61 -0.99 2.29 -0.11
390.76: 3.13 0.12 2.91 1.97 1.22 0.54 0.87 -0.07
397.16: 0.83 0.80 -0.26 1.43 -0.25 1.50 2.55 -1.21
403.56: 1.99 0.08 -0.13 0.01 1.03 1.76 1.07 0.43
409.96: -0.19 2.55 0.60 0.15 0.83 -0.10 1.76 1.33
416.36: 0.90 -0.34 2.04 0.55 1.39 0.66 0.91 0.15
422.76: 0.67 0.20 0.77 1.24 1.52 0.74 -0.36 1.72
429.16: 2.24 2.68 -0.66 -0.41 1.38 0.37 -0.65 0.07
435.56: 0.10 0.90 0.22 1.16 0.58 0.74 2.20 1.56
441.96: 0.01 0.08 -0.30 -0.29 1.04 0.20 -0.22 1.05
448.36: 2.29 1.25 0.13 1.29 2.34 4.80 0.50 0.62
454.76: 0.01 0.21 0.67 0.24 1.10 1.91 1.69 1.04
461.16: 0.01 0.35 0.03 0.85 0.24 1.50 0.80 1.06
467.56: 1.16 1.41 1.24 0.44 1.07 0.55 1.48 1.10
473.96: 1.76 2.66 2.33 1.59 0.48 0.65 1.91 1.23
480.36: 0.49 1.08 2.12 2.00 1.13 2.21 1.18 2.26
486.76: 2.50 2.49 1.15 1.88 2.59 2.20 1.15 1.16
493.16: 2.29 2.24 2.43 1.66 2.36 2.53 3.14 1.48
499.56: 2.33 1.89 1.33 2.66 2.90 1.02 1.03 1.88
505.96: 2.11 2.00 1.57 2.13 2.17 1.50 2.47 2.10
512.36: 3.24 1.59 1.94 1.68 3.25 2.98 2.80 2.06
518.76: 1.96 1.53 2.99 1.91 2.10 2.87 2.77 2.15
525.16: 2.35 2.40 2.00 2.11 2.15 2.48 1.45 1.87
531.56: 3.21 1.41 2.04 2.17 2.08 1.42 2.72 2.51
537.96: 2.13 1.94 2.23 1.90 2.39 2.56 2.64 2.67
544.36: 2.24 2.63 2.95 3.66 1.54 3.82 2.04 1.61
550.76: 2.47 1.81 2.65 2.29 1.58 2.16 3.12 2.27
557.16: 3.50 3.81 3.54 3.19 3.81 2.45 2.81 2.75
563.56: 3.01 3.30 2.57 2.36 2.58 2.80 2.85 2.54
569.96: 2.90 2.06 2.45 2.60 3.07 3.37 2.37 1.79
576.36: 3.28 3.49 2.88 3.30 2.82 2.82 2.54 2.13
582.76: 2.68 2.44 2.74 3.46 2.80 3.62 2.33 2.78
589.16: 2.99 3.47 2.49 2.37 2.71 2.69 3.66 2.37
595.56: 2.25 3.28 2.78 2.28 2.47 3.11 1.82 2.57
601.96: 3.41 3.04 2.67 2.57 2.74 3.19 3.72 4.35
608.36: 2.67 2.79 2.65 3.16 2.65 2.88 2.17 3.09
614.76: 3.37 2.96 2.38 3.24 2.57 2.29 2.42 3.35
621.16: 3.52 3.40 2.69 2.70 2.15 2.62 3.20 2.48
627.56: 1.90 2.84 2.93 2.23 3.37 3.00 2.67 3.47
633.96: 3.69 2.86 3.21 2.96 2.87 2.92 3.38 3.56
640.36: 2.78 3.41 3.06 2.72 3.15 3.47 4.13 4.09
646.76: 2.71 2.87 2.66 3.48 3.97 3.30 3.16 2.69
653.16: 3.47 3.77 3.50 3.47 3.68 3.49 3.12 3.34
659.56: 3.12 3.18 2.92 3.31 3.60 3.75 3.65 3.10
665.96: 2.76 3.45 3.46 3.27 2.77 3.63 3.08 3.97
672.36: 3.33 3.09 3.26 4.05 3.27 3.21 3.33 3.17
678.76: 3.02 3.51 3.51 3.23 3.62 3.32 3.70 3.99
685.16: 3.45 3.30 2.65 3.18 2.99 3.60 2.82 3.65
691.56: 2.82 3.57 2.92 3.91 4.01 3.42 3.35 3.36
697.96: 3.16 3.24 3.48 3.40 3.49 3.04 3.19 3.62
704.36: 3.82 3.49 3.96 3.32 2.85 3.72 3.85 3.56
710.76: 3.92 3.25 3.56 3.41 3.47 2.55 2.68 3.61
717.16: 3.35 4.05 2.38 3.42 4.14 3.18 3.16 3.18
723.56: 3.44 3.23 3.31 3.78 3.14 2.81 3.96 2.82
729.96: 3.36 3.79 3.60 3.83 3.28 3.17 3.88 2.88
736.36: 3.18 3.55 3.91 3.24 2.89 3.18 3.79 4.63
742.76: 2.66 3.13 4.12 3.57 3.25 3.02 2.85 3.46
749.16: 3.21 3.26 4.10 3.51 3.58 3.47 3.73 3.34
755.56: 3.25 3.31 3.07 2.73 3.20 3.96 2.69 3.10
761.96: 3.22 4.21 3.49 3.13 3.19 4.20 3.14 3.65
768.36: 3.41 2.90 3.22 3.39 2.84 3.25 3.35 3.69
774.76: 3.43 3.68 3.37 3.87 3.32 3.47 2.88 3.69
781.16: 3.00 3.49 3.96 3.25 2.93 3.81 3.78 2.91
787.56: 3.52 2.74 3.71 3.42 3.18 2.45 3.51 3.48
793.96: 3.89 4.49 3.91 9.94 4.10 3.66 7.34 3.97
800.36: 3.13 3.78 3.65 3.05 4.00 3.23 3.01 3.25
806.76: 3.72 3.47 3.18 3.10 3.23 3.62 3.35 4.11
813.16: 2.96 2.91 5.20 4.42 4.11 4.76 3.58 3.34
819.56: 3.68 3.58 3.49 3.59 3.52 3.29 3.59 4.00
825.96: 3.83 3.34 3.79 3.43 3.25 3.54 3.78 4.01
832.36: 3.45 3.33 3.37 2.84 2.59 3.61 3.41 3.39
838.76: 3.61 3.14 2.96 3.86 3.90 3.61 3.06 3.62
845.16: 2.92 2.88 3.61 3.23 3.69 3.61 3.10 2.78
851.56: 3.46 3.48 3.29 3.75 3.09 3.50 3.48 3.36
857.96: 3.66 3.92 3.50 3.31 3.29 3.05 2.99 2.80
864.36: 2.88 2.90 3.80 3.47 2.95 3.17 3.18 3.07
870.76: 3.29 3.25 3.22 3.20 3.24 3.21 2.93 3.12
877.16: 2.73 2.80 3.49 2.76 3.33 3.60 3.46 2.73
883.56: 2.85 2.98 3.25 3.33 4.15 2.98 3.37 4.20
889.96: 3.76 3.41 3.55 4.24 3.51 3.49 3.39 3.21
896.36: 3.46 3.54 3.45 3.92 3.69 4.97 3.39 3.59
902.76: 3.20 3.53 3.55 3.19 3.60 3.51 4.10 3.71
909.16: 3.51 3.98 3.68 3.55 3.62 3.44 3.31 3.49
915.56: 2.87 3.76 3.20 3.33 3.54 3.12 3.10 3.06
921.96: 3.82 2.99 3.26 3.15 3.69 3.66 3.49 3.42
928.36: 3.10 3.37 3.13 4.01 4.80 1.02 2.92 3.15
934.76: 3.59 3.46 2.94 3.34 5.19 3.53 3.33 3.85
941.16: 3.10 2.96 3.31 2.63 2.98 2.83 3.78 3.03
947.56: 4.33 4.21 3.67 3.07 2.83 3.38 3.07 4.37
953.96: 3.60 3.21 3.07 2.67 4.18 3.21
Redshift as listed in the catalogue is 0.21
